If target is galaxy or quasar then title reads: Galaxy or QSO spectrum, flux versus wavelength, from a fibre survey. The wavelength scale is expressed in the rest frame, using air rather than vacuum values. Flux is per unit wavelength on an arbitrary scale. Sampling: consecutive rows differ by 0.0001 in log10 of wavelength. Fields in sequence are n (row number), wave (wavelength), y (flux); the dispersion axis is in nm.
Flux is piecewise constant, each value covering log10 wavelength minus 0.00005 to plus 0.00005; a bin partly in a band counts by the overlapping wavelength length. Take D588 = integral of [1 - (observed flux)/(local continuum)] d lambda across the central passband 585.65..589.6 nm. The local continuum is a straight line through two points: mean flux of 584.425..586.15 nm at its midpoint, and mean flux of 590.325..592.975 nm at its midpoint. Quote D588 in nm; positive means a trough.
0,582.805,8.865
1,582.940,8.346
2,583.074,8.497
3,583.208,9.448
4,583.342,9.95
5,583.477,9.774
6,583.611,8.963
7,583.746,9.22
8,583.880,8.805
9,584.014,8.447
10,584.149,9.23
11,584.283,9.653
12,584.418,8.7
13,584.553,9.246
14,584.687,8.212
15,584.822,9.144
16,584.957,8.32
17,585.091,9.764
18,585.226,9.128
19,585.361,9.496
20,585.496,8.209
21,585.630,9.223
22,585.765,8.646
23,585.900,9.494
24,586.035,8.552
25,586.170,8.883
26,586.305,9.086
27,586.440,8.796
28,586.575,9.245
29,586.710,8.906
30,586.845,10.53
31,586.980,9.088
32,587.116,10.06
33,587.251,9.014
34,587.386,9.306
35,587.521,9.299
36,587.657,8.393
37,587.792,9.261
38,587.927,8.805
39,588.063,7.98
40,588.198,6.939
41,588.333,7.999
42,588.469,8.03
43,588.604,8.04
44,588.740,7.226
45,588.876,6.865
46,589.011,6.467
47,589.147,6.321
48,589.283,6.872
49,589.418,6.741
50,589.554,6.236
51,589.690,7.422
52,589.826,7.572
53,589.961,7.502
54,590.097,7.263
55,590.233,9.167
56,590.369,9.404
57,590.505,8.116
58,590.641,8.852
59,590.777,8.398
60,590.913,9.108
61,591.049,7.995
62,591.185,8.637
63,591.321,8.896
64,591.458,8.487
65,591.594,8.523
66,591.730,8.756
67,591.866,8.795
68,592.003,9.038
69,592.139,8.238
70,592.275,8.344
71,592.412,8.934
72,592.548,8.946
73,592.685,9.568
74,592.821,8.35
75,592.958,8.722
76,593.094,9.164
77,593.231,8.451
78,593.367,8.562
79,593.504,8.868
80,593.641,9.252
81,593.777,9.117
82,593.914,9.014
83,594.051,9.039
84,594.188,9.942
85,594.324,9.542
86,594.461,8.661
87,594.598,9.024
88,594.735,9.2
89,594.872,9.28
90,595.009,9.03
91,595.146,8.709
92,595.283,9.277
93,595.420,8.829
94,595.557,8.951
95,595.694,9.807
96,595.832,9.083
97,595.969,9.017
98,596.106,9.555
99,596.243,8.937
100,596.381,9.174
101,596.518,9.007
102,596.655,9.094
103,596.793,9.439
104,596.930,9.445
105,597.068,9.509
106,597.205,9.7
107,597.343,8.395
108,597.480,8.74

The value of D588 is 0.233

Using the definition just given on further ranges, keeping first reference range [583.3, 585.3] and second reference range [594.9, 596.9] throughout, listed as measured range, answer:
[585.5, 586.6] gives 0.020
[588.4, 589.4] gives 0.221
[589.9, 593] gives 0.174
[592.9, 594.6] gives 0.020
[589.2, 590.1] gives 0.203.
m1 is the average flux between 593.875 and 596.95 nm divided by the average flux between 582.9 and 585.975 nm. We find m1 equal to 1.01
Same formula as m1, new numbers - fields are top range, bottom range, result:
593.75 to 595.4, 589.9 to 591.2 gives 1.08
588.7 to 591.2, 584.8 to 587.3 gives 0.84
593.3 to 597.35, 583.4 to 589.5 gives 1.06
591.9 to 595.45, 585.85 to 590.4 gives 1.09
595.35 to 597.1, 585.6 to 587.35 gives 1.00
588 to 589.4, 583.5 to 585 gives 0.81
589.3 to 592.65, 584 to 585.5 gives 0.92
